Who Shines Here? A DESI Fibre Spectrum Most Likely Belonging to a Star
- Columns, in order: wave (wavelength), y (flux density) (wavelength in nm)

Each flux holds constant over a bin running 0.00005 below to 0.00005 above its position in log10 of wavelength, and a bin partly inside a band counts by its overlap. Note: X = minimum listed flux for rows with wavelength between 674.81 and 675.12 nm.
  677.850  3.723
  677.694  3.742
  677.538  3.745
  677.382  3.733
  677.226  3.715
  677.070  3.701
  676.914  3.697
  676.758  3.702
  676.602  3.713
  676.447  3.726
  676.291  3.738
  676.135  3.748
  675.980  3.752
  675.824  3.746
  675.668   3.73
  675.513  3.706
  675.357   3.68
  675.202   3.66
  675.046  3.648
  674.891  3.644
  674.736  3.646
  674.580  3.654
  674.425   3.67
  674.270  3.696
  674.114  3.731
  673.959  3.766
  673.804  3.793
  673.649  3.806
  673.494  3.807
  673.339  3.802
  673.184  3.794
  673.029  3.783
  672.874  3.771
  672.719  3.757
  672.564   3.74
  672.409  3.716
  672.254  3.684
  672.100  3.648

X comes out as 3.644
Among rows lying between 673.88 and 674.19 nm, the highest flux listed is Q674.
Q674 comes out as 3.766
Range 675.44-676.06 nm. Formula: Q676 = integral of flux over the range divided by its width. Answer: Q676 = 3.74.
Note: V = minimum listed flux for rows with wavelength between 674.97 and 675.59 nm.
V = 3.648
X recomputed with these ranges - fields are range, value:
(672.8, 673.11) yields 3.771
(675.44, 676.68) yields 3.706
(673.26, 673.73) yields 3.802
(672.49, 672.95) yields 3.74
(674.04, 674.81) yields 3.646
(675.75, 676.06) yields 3.746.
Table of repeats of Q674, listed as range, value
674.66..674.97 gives 3.646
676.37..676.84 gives 3.726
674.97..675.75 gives 3.73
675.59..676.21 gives 3.752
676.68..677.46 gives 3.733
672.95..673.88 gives 3.807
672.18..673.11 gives 3.783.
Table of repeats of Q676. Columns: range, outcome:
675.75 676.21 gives 3.75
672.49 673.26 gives 3.77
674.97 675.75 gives 3.68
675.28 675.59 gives 3.69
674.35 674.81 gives 3.65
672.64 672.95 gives 3.76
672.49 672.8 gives 3.75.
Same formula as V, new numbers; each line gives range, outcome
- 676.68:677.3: 3.697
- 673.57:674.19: 3.731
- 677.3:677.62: 3.733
